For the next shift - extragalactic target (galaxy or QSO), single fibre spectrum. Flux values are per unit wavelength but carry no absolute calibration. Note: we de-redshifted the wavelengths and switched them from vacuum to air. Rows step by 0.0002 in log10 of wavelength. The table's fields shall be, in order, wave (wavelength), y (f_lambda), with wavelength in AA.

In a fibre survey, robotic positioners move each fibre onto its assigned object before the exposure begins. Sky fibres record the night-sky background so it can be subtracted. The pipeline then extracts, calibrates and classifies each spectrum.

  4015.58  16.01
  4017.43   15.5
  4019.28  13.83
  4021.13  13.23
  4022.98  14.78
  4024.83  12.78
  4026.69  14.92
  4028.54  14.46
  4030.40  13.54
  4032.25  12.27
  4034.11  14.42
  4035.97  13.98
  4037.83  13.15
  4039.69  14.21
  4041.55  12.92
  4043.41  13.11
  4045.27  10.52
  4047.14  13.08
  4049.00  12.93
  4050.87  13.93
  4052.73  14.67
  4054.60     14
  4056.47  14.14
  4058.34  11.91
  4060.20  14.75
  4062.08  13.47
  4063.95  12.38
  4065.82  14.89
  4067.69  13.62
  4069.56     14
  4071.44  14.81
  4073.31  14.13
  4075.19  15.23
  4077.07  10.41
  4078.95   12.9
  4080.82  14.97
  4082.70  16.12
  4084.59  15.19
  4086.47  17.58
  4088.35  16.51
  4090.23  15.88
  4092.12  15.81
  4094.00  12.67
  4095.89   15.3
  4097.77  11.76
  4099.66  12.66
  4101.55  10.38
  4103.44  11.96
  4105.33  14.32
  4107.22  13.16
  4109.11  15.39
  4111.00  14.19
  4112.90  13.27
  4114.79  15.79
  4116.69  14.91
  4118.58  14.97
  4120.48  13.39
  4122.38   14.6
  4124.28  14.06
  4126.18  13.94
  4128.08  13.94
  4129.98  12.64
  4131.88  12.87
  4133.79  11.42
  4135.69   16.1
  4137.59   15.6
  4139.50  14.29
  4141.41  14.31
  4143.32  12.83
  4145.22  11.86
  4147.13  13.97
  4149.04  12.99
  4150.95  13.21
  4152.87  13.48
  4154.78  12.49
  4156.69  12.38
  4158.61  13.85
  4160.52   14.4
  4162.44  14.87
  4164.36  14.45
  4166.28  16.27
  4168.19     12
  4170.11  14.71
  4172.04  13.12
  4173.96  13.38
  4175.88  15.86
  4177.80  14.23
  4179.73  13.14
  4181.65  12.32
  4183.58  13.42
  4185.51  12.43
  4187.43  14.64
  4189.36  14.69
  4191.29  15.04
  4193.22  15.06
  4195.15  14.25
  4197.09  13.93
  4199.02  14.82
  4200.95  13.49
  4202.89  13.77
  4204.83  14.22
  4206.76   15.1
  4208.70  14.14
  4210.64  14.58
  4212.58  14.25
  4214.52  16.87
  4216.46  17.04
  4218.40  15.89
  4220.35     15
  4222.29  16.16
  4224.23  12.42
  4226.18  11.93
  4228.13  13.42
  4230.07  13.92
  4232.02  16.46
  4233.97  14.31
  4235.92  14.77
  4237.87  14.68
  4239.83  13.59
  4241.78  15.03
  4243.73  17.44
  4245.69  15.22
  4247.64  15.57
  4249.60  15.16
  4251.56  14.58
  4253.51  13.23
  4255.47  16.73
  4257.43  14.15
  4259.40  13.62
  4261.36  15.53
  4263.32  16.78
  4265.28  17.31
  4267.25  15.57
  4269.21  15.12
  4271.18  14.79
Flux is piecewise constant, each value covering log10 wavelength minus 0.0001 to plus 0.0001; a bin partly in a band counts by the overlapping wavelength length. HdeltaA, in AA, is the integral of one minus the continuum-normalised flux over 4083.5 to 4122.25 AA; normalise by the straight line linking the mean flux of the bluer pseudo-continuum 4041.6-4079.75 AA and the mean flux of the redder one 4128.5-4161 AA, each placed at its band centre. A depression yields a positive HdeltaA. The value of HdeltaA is -2.4 AA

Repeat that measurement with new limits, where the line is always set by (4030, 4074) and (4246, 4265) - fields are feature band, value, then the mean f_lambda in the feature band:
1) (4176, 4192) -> 0.8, 13.8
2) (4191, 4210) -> 0.4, 14.4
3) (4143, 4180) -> 1.8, 13.7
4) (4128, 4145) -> 0.6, 13.7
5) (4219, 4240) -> 0.9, 14.3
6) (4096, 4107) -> 1.1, 12.5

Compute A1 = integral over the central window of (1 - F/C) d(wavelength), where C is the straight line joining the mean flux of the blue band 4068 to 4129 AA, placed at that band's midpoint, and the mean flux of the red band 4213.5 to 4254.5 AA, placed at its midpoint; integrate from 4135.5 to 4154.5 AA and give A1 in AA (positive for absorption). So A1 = 0.9 AA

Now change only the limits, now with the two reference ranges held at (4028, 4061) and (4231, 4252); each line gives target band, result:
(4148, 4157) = 0.9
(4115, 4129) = -0.2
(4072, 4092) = -1.7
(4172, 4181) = 0.4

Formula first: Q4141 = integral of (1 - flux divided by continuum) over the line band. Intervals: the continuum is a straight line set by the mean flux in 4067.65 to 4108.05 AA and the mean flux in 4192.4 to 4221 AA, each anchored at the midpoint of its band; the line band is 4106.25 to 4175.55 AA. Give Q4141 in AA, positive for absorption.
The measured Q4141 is 2.5 AA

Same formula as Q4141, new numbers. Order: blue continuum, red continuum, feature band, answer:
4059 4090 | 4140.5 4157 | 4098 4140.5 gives -0.51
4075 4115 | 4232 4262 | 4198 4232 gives 0.43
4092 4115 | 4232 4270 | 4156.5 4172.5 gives 0.07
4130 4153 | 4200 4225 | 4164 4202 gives 0.68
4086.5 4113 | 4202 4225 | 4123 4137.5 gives 0.53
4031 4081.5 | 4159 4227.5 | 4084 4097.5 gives -1.64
